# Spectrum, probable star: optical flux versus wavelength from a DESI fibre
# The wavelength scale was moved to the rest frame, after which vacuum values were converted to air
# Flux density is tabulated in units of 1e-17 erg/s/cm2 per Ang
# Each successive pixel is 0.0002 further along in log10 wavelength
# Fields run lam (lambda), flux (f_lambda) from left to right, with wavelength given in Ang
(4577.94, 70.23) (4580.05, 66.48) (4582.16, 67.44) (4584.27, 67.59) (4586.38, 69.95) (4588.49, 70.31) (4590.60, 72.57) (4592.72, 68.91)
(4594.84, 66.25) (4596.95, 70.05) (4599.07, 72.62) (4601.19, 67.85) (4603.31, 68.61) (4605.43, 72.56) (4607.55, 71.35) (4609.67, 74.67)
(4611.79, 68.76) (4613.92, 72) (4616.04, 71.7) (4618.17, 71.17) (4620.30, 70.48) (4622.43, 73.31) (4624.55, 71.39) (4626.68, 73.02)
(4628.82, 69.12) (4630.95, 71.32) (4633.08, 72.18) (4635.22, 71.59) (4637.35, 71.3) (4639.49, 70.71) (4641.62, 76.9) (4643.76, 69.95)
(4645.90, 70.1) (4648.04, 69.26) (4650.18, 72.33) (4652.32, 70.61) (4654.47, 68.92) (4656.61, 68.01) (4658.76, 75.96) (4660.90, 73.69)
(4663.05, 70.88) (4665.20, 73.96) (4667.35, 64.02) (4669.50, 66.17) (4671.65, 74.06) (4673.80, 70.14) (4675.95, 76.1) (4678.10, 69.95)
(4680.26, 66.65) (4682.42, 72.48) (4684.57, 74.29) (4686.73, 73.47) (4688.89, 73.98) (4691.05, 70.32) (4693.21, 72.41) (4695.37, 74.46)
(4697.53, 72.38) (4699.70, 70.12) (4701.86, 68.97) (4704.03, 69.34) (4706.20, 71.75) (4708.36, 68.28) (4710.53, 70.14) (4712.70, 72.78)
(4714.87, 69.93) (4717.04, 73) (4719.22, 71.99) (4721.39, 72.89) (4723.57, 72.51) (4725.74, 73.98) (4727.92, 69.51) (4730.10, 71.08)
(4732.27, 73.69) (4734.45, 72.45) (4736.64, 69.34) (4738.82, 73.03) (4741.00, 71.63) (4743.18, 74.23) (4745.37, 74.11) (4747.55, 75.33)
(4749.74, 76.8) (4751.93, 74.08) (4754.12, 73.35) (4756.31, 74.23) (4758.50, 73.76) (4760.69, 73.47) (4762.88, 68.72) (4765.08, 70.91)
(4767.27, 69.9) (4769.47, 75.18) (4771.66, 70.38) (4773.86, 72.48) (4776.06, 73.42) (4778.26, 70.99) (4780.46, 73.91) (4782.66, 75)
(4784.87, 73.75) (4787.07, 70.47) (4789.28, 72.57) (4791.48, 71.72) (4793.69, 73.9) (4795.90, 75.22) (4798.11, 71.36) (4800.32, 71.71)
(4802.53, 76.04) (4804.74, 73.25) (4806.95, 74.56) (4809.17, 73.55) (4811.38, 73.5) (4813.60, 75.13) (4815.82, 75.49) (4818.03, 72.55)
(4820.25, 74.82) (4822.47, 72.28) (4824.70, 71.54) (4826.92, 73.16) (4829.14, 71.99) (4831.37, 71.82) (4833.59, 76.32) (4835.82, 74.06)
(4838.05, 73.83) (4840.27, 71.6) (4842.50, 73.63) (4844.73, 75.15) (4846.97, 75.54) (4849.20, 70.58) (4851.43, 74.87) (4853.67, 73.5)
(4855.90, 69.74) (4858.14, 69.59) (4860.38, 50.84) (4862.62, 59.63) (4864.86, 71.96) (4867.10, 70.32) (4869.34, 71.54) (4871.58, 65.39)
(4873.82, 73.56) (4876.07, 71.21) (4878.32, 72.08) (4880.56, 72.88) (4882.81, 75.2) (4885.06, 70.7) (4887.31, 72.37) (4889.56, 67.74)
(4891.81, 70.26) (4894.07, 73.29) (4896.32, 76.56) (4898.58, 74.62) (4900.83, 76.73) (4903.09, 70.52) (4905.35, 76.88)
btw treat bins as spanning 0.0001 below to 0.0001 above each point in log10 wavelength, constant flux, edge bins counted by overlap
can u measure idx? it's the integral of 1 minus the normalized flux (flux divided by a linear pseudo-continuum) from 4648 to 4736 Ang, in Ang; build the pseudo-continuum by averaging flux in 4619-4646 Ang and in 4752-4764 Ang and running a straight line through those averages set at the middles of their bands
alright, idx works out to 1.00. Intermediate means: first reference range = 71.7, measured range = 71.4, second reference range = 72.8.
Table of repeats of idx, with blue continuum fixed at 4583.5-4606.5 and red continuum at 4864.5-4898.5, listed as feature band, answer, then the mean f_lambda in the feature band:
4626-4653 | -0.5 Ang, 71.4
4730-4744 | -0.3 Ang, 72.3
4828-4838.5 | -0.3 Ang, 73.6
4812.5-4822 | -0.4 Ang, 74.4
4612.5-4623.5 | -0.3 Ang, 71.6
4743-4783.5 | -1.3 Ang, 73.1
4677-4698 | -0.5 Ang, 72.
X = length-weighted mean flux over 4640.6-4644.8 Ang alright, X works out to 73.4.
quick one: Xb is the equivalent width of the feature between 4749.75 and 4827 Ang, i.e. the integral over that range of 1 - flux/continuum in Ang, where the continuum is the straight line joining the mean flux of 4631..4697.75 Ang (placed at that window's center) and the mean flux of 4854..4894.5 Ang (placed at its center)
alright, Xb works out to -3.1 Ang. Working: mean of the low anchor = 71.5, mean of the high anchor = 69.4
